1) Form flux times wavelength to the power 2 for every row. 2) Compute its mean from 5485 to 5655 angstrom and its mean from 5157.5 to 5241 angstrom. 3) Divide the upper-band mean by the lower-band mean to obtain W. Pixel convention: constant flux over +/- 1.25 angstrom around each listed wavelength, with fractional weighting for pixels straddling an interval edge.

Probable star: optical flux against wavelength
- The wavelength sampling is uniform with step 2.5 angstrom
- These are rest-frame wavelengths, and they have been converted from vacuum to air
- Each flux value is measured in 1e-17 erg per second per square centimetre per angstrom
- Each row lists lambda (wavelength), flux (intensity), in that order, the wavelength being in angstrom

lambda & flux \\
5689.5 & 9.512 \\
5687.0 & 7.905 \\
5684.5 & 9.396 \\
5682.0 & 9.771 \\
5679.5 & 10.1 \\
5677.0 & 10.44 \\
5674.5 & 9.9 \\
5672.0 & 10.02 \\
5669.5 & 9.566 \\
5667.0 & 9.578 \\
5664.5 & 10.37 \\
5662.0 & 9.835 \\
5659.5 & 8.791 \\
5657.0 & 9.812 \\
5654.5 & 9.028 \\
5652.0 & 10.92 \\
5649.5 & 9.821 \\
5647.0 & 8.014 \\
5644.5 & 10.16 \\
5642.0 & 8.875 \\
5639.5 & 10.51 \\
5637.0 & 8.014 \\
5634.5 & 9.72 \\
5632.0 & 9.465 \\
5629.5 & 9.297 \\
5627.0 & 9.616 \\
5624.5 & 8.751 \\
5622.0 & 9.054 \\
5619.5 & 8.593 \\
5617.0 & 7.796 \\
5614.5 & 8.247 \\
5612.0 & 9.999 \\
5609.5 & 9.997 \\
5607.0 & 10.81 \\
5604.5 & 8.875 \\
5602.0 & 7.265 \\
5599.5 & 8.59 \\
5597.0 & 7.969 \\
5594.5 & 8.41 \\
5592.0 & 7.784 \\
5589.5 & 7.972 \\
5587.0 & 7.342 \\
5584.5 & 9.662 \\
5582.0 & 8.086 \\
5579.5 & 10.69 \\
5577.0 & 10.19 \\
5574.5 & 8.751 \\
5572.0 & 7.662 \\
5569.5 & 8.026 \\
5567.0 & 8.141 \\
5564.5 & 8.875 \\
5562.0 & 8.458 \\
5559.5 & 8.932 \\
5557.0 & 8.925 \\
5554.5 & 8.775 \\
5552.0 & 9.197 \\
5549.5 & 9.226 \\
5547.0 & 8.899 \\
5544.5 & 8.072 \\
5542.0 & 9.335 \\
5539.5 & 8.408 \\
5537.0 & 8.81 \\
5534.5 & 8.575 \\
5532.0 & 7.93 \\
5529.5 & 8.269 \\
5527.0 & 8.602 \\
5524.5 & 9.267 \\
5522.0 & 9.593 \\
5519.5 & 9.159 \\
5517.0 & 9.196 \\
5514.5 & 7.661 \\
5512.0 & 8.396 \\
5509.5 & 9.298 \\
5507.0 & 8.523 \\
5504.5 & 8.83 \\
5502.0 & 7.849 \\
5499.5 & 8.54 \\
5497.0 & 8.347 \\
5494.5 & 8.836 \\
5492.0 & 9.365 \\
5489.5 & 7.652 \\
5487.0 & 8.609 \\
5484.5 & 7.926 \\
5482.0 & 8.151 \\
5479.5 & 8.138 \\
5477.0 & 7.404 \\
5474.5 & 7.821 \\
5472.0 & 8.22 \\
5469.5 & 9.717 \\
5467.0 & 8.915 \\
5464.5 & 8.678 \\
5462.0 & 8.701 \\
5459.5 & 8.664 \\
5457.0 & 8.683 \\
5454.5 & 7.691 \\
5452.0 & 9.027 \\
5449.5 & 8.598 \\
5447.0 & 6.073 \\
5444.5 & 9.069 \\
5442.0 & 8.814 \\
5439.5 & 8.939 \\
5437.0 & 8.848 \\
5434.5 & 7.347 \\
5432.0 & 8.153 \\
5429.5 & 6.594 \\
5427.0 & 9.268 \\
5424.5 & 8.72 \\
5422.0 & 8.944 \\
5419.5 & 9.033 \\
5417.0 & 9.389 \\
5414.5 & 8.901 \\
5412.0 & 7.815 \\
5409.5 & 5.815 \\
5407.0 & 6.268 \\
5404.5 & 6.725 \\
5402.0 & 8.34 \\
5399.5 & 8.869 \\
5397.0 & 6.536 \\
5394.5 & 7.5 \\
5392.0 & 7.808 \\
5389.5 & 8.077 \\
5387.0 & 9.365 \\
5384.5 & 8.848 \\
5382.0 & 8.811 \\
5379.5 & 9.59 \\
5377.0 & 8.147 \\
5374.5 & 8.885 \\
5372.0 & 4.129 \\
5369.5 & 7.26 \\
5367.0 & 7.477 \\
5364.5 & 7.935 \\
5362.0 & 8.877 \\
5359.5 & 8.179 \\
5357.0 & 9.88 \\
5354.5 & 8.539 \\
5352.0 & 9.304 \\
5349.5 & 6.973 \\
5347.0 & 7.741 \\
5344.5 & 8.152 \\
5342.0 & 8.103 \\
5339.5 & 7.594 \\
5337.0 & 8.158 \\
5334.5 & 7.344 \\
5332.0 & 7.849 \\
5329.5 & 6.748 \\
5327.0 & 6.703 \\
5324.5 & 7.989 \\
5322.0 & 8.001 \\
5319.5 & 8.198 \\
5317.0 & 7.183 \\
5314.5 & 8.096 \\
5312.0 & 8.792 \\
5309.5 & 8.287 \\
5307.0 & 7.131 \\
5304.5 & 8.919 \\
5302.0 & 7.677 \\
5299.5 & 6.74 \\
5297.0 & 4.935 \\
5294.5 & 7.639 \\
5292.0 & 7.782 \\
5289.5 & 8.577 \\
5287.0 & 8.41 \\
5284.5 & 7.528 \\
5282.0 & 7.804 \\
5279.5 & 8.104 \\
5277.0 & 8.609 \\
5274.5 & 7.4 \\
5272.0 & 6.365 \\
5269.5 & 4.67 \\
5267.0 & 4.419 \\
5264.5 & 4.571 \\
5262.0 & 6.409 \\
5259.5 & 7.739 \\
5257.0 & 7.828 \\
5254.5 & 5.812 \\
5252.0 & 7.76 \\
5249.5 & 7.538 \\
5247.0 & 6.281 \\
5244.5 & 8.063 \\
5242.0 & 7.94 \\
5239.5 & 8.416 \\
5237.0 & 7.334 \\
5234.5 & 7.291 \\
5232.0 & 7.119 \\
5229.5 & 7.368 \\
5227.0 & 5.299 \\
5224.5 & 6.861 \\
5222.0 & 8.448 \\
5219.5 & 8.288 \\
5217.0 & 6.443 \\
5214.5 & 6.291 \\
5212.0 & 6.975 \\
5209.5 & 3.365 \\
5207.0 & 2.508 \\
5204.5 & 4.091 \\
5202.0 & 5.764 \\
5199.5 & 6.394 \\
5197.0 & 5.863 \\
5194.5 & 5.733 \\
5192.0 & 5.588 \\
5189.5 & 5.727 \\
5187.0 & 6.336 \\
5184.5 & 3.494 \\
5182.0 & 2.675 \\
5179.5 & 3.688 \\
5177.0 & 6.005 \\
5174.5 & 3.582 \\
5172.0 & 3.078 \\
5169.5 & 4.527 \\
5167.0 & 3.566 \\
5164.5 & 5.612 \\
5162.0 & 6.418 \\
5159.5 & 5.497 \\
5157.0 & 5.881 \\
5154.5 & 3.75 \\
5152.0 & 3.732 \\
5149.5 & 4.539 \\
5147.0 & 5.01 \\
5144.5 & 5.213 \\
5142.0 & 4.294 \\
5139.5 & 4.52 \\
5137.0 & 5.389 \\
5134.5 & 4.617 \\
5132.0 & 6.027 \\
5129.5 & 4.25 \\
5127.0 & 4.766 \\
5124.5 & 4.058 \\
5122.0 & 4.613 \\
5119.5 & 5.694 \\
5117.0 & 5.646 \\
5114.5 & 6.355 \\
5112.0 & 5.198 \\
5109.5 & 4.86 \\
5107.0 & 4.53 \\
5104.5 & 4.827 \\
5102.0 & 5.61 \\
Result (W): 1.80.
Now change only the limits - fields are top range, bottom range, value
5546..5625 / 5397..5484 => 1.12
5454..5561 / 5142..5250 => 1.71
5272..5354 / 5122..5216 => 1.69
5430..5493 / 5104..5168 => 1.90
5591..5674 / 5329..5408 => 1.27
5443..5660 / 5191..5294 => 1.46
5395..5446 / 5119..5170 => 1.86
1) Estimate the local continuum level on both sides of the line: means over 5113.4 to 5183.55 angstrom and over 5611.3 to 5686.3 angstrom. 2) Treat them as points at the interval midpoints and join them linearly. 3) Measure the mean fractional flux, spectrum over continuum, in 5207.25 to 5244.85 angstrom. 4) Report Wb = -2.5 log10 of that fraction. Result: -0.248 mag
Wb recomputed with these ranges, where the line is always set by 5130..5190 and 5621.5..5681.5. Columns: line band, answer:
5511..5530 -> -0.07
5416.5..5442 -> -0.16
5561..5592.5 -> 0.03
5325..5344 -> -0.17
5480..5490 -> -0.03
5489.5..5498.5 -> -0.09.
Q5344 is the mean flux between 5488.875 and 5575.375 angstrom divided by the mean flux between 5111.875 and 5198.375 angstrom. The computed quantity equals 1.8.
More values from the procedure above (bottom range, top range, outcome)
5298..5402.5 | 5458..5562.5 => 1.08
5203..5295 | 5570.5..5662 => 1.32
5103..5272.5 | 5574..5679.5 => 1.66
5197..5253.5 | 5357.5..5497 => 1.24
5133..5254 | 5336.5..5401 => 1.44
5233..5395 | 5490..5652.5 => 1.16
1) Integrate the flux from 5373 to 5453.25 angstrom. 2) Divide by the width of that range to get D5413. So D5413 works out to 8.21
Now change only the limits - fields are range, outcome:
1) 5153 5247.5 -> 5.72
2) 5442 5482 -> 8.37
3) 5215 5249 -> 7.3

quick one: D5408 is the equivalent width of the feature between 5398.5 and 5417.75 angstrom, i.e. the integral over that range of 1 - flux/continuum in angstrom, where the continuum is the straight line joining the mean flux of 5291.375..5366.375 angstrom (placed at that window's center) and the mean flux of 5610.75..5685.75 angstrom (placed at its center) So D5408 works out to 1.25 angstrom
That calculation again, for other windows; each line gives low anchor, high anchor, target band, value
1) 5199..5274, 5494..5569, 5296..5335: -2.7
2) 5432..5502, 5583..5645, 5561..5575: 0.7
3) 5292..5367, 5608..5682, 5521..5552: 0.5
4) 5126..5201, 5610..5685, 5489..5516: -1.5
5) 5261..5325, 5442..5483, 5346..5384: -1.8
